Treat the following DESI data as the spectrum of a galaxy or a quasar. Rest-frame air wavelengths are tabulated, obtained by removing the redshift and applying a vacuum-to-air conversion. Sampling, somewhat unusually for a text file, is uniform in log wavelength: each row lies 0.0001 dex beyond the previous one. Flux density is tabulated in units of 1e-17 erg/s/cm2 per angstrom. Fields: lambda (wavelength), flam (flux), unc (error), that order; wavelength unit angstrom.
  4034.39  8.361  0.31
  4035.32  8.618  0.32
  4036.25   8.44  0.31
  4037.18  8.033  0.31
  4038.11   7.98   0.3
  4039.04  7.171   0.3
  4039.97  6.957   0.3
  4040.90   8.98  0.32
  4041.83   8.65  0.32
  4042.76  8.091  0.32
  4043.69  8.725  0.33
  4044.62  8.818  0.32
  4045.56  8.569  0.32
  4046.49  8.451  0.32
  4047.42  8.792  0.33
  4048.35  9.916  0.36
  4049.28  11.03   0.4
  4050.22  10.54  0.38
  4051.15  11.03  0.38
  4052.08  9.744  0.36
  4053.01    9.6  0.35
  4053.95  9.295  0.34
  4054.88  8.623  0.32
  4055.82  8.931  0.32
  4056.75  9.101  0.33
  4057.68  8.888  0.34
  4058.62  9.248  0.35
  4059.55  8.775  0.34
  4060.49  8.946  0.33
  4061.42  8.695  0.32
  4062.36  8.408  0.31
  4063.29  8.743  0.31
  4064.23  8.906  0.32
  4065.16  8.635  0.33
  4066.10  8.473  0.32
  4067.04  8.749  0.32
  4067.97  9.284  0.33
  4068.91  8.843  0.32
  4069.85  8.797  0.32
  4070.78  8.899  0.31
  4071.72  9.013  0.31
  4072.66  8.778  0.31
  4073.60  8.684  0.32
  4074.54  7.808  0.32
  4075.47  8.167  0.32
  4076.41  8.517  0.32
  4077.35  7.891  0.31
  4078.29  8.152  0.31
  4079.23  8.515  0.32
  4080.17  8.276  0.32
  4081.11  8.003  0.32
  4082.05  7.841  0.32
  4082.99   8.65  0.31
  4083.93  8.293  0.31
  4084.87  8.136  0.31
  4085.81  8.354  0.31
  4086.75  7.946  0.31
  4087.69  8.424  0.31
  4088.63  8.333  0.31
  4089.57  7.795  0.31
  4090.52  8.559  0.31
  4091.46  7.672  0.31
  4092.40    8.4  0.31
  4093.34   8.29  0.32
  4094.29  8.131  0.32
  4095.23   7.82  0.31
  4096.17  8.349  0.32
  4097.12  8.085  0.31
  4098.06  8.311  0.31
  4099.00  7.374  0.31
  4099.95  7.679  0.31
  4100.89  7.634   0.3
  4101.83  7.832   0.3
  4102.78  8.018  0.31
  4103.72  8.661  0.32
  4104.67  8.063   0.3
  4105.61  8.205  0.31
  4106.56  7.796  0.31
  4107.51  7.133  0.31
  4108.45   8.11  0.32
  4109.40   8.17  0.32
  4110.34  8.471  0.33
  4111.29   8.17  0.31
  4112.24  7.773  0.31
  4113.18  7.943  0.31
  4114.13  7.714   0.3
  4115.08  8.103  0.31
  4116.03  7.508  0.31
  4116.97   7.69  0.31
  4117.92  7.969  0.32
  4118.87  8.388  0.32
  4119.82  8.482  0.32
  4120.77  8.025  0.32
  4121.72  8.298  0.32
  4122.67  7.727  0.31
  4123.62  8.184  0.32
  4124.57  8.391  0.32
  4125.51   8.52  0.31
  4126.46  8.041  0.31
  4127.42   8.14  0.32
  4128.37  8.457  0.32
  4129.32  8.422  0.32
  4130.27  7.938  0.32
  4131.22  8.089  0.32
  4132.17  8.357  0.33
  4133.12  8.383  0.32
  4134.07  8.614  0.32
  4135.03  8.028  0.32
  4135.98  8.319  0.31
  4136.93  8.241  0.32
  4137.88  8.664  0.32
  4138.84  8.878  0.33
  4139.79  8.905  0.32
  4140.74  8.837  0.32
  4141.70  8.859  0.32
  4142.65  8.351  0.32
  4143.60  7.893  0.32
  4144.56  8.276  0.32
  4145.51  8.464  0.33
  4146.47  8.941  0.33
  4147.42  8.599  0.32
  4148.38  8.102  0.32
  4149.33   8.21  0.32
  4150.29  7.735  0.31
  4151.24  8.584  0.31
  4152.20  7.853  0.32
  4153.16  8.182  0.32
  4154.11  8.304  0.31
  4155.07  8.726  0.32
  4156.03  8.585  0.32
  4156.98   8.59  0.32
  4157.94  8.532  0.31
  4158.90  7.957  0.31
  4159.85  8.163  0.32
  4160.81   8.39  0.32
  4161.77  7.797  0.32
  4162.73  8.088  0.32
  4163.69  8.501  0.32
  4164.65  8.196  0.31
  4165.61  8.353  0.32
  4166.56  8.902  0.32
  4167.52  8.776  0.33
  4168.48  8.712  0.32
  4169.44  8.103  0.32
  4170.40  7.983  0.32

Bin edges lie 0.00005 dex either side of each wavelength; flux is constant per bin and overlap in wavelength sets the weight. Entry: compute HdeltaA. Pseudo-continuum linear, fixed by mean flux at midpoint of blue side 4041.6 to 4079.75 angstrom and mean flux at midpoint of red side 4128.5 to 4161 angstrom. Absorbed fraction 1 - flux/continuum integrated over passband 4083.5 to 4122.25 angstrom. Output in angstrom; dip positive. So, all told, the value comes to 2.7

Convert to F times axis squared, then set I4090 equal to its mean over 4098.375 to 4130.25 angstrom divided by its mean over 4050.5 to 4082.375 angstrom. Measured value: 0.94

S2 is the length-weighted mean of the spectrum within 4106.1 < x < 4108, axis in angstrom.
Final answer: 7.48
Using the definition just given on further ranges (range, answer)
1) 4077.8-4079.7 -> 8.32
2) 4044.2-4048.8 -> 8.9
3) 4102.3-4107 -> 8.14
